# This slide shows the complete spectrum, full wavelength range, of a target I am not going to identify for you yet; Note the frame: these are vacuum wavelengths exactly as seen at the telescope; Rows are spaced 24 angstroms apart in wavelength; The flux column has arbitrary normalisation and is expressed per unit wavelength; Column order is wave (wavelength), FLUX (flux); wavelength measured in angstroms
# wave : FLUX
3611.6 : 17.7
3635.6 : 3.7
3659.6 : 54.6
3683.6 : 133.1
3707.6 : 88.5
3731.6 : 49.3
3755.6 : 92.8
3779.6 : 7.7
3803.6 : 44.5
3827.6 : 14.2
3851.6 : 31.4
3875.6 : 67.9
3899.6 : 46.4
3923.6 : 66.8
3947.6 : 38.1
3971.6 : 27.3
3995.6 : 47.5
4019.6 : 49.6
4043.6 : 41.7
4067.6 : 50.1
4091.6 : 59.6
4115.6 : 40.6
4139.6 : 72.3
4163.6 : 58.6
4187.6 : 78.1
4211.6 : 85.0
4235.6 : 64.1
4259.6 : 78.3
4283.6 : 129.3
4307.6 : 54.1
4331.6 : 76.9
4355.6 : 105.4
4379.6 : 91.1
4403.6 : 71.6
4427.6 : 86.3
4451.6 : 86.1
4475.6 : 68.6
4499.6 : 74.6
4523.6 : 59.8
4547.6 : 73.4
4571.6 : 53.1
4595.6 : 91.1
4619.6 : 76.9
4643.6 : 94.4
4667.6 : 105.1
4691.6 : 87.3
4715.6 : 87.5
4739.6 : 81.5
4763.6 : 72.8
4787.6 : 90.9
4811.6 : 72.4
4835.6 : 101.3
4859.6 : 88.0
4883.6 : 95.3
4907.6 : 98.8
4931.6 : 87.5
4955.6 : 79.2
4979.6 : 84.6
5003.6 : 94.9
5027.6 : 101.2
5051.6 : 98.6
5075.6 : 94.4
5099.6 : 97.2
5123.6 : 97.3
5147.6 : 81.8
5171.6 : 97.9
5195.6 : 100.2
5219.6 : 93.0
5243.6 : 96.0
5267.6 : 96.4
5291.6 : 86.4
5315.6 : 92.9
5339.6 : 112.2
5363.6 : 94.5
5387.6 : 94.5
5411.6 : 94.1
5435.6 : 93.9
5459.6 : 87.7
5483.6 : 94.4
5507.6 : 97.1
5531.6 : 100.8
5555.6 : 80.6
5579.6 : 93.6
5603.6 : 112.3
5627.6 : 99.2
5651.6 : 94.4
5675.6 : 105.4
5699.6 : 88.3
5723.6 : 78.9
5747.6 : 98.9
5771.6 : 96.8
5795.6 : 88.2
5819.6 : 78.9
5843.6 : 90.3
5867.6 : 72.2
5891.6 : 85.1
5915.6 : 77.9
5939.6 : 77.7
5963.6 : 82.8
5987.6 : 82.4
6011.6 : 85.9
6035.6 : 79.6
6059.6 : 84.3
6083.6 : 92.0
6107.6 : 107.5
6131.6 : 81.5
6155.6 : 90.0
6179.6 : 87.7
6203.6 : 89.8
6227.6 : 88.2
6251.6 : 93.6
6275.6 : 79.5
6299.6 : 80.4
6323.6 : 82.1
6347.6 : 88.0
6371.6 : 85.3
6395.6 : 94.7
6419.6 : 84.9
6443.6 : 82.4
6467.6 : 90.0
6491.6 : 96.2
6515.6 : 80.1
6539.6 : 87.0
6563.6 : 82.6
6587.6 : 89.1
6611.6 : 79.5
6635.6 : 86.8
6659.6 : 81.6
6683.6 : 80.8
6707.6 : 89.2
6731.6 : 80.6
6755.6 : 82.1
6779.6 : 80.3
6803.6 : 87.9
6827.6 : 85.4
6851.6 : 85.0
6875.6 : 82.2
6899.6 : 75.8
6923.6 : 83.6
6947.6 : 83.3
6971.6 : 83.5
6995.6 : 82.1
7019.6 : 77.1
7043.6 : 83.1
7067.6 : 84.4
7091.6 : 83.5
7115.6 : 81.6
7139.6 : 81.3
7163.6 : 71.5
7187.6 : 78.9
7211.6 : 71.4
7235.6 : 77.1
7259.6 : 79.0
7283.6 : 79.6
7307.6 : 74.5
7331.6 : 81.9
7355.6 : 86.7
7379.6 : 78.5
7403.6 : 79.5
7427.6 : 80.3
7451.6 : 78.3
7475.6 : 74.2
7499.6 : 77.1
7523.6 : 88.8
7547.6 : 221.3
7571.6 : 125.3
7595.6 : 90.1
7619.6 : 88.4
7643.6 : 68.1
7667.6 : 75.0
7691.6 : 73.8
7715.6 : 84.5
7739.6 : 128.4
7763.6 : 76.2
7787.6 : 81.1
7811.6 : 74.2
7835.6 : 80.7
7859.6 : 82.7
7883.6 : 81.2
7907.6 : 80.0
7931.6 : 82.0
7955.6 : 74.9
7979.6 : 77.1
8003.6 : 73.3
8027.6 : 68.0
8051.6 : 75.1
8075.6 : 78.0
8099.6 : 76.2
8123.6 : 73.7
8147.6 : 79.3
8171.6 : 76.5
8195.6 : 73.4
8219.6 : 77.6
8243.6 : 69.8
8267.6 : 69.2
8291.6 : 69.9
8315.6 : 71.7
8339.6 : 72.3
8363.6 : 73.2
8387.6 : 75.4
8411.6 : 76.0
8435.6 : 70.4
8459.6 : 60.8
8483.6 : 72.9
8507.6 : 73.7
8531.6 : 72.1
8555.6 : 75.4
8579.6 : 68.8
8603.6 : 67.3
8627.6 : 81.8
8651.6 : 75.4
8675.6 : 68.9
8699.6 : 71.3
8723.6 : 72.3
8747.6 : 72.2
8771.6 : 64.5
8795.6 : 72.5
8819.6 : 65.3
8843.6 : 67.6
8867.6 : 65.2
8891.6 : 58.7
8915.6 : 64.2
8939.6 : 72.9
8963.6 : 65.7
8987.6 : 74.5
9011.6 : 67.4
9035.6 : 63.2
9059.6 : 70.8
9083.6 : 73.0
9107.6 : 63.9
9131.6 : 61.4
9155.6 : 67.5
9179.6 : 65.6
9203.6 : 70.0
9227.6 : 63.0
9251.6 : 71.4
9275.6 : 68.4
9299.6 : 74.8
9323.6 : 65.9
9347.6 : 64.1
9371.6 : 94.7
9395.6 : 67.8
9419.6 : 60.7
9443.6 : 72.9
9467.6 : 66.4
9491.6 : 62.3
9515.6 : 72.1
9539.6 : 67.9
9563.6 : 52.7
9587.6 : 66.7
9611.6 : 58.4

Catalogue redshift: 0.151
